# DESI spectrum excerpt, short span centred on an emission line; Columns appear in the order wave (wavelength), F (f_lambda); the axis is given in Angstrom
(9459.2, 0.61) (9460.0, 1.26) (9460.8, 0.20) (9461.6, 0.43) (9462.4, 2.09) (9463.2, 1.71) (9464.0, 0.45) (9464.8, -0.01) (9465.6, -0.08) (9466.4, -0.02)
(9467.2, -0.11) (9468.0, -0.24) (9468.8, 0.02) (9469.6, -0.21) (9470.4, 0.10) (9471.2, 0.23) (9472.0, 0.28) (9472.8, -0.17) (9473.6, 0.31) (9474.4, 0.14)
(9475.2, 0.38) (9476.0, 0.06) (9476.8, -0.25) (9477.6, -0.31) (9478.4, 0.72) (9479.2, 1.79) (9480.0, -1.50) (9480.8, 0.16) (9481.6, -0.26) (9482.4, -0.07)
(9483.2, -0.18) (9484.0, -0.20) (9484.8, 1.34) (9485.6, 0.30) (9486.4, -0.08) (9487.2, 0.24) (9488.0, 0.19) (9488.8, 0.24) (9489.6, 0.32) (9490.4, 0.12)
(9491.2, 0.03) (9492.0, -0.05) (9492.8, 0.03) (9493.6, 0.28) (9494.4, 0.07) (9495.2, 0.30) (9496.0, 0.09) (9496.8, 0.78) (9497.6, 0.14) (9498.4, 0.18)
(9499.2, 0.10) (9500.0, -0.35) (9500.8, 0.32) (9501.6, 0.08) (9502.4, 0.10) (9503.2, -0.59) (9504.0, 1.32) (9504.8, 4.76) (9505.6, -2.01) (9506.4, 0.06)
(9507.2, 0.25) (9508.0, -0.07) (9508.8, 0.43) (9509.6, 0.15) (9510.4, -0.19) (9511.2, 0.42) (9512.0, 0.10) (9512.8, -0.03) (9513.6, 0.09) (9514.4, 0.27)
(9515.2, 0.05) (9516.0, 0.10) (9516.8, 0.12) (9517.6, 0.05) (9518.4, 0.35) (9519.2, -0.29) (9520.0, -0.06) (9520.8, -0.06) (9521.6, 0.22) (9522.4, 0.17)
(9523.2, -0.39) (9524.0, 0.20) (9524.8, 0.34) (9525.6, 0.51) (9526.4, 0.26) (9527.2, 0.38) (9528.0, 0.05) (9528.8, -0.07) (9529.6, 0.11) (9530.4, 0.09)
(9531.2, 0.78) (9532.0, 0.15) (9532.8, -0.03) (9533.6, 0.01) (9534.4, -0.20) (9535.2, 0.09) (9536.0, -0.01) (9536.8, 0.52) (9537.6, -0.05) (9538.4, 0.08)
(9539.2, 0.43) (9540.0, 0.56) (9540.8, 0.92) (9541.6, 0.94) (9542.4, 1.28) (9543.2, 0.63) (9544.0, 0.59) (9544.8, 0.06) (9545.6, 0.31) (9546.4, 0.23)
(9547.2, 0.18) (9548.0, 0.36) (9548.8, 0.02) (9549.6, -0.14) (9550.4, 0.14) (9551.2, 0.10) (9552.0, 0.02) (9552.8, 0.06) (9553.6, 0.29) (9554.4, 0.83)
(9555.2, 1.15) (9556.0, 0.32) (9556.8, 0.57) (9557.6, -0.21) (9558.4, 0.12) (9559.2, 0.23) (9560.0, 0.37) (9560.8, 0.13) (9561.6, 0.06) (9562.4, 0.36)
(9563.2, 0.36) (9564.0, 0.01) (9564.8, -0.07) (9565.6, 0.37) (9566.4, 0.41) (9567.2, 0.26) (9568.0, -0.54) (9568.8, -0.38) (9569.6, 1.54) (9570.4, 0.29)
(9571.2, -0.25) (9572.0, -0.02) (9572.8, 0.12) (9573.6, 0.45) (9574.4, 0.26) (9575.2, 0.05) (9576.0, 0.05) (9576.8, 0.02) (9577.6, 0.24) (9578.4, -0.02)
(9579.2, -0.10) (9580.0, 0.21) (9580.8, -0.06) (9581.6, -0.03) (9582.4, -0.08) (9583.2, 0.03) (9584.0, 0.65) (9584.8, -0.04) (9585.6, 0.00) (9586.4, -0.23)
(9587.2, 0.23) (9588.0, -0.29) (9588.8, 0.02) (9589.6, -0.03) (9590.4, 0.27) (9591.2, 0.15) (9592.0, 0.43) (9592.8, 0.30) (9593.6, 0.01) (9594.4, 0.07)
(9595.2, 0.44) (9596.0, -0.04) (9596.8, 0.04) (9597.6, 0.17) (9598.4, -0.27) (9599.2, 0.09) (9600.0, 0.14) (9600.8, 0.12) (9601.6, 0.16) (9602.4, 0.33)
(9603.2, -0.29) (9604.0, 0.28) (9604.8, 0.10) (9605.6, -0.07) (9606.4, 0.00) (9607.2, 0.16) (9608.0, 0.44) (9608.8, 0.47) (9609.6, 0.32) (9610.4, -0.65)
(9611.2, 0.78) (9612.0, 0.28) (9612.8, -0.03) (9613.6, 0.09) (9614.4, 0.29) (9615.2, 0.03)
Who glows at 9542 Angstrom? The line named [O III]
